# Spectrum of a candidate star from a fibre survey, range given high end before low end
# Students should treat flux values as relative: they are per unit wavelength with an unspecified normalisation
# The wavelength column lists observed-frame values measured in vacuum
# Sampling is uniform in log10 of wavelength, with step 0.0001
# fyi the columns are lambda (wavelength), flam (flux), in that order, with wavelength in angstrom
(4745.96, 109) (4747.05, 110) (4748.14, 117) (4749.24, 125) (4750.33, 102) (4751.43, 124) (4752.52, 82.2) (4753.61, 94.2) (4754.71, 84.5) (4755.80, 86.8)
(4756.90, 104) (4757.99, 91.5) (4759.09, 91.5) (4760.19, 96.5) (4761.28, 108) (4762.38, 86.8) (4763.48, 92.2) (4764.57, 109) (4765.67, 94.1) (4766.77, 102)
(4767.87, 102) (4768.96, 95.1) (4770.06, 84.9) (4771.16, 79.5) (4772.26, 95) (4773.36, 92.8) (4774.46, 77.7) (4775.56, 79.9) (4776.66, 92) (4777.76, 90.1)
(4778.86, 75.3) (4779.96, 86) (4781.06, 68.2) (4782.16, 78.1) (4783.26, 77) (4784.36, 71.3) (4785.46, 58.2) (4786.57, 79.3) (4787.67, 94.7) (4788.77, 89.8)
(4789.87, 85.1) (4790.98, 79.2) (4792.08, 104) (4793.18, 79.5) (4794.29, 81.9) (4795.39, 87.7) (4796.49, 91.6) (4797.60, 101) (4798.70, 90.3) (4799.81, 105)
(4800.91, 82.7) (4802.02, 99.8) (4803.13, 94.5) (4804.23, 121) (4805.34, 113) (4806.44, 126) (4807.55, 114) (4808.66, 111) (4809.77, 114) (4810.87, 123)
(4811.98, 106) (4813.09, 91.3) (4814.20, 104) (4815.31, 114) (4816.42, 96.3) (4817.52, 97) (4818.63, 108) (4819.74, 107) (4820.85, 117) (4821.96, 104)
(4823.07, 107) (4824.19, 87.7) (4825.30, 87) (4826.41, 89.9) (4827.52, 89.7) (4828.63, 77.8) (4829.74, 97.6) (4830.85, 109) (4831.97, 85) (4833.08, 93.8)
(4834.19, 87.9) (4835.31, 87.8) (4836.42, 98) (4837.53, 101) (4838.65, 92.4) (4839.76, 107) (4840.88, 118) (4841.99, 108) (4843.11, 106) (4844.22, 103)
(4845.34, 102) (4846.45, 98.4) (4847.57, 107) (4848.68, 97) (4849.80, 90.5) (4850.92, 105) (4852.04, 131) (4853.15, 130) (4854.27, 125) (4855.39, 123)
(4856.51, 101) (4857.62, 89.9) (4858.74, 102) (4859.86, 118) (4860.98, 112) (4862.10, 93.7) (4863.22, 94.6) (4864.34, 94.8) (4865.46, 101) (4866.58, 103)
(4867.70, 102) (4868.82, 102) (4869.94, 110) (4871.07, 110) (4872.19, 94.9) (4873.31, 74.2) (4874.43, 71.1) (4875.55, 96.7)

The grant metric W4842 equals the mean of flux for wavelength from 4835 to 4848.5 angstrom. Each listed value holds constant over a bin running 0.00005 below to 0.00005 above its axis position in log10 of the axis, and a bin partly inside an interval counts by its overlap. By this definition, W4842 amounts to 103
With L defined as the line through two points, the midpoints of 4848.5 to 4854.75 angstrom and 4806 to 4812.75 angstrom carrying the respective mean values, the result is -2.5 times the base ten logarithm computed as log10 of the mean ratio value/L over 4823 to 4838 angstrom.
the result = 0.23 mag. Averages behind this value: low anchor 115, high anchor 114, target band 92.3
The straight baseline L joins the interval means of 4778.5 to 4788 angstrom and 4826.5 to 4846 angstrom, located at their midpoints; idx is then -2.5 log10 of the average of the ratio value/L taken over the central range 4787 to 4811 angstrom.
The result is -0.20 mag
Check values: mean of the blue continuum 76.1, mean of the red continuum 97.7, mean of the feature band 99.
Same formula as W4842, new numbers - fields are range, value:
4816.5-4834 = 97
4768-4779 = 87.2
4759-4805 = 89.4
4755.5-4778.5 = 92.8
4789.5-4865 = 101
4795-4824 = 105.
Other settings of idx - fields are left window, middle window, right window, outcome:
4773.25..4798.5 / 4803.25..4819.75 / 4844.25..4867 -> -0.19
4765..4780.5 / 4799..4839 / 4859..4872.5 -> -0.06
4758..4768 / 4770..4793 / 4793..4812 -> 0.21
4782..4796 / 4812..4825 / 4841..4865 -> -0.10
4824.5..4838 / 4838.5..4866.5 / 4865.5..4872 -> -0.08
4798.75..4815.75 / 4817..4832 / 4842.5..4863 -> 0.10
